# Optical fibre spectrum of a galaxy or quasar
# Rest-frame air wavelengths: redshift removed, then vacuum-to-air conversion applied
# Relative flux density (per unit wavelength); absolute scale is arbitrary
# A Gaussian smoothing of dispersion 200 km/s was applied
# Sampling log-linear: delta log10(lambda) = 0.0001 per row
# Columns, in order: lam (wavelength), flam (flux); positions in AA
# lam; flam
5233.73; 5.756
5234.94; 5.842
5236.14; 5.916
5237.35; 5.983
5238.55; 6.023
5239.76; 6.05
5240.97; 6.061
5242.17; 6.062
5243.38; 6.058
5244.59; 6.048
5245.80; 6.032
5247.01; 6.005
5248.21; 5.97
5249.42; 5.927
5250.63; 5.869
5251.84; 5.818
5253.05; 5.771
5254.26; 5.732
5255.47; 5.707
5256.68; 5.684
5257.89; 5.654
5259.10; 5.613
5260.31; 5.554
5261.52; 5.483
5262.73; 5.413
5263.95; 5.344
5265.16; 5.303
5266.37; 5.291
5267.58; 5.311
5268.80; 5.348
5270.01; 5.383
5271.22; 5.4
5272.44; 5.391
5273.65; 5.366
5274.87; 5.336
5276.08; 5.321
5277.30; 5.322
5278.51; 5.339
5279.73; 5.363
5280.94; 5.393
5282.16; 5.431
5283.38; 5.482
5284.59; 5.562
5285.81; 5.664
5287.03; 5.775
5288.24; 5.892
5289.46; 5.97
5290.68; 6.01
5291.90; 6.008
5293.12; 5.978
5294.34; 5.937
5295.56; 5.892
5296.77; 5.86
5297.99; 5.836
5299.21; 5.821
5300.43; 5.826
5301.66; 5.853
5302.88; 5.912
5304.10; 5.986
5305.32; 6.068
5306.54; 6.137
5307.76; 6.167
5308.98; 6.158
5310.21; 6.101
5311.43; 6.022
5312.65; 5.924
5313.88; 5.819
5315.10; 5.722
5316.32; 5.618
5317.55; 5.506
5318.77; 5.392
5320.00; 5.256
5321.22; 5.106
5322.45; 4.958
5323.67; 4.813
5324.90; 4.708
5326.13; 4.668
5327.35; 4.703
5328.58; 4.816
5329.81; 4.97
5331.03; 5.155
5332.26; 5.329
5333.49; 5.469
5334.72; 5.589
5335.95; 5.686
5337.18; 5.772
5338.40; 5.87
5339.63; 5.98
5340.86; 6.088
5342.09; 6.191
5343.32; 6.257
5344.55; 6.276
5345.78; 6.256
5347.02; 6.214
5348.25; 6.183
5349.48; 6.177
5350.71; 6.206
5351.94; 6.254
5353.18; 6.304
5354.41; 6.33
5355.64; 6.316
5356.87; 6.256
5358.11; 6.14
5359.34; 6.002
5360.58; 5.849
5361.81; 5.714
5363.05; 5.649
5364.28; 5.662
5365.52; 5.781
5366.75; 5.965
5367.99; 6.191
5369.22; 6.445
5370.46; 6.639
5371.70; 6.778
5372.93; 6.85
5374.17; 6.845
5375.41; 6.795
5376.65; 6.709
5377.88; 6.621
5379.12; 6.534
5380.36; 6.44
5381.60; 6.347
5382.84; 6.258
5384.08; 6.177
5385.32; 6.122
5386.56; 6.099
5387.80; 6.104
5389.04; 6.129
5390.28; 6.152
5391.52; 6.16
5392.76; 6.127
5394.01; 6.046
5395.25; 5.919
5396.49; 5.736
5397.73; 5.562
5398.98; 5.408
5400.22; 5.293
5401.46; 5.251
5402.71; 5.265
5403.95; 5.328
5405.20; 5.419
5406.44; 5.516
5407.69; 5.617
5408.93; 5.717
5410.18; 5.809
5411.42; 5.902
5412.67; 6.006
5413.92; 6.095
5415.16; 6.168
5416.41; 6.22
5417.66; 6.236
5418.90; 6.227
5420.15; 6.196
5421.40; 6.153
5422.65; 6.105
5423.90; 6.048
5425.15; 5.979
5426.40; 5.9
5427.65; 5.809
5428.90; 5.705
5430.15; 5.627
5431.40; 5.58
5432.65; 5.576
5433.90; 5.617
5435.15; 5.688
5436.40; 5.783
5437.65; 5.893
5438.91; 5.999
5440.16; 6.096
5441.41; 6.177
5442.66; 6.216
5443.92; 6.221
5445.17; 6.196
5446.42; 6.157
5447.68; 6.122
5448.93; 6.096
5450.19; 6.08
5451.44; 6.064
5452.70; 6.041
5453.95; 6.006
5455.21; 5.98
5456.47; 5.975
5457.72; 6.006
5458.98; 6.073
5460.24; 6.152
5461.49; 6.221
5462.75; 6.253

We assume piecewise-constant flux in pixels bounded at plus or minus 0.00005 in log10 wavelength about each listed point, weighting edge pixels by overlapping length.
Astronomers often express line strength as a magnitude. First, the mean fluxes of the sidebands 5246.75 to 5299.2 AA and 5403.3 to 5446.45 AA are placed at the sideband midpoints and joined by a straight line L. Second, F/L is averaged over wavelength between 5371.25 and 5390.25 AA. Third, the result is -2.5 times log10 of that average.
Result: -0.11 mag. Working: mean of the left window 5.62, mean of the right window 5.91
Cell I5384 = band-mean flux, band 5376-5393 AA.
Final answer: 6.29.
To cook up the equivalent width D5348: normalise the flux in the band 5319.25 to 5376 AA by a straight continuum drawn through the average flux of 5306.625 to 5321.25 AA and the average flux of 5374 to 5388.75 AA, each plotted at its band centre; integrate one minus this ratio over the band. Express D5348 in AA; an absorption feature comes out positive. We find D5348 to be 2.2 AA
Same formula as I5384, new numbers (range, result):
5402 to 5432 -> 5.86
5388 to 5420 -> 5.82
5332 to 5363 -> 6.03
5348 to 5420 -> 6.07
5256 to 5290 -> 5.48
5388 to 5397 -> 6.05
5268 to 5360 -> 5.71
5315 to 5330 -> 5.08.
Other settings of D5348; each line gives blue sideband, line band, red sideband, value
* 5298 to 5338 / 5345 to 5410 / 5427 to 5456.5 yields -3.87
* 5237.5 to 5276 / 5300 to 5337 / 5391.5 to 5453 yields 1.52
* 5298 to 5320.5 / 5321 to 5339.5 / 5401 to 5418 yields 2.00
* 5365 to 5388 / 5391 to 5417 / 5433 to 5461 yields 2.17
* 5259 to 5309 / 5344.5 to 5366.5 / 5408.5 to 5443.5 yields -1.06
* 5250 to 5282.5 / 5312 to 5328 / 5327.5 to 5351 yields 1.29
